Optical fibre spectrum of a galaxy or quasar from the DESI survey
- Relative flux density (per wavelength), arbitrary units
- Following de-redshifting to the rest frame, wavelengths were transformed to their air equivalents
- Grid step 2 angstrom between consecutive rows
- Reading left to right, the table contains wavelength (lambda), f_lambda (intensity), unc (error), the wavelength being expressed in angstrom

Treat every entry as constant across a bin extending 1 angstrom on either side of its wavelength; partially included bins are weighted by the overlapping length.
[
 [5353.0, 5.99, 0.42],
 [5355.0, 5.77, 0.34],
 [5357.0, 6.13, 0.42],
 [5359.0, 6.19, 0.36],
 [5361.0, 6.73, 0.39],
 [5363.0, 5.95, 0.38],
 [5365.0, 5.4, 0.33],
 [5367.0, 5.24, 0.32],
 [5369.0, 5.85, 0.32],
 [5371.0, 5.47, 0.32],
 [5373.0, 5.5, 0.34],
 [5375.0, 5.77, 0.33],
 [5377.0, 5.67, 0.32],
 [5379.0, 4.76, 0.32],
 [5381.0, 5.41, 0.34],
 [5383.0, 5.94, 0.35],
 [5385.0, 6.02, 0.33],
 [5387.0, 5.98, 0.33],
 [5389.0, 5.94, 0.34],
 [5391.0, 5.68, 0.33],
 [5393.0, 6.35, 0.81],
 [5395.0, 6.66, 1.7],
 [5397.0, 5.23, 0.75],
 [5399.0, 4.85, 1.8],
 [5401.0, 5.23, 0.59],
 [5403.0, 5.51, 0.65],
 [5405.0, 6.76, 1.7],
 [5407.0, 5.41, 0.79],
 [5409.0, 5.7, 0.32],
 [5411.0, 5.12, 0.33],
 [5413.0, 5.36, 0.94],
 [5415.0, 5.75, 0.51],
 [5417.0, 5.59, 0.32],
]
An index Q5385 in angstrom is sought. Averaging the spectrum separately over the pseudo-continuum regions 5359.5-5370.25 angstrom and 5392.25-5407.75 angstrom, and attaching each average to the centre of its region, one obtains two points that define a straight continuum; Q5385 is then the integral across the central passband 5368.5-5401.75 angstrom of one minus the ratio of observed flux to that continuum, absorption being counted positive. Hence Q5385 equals 0.7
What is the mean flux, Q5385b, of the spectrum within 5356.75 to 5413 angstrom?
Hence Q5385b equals 5.72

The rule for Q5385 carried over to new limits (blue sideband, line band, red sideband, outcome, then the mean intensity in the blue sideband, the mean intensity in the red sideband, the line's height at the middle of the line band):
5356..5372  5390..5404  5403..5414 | 0.2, 5.87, 5.66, 5.71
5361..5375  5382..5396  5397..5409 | -1.2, 5.67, 5.54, 5.59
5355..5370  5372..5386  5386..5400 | 0.7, 5.92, 5.81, 5.86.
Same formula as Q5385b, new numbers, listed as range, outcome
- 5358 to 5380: 5.68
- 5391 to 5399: 5.88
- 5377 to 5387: 5.59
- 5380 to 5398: 5.91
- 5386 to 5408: 5.78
